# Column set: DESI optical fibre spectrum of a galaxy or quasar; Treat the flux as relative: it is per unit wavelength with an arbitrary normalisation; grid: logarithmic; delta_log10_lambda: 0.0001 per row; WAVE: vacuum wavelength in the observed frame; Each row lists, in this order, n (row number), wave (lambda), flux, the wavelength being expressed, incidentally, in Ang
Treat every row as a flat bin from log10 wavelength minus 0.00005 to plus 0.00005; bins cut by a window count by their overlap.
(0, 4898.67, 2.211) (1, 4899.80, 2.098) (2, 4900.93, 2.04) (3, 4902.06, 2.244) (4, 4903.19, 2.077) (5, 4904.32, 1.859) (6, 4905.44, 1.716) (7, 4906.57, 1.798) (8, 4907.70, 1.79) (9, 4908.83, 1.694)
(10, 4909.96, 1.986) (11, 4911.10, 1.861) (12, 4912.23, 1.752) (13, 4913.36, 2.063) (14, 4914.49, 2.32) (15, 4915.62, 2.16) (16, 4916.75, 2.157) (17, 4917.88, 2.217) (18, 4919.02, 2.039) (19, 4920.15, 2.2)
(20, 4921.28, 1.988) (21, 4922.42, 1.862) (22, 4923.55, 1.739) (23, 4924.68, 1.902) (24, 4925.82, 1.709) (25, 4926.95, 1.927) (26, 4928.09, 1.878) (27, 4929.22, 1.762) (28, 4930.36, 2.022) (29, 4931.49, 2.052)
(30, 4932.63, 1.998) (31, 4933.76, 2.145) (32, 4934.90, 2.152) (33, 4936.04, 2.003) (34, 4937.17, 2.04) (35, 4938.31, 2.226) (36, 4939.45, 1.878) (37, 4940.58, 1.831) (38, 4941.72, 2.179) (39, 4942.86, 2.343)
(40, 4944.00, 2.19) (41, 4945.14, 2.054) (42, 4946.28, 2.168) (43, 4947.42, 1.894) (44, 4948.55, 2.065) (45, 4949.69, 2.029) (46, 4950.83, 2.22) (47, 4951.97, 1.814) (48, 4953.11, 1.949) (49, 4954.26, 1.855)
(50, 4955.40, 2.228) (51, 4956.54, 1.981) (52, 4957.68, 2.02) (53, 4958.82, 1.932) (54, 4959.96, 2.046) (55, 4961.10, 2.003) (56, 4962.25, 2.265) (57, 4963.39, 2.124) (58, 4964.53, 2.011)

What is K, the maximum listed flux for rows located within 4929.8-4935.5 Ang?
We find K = 2.152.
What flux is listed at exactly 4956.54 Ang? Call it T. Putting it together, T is 1.981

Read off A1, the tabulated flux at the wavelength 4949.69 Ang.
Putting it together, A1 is 2.029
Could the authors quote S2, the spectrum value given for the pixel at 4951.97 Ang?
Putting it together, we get 1.814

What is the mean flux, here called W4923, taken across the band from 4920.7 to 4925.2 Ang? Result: 1.88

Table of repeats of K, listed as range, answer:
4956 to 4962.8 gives 2.265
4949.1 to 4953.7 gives 2.22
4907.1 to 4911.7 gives 1.986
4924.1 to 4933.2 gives 2.052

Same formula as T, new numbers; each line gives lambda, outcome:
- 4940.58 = 1.831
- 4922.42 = 1.862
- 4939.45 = 1.878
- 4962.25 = 2.265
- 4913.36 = 2.063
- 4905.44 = 1.716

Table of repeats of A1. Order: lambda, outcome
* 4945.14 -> 2.054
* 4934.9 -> 2.152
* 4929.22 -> 1.762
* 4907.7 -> 1.79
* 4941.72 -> 2.179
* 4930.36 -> 2.022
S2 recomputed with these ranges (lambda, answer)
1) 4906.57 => 1.798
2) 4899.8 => 2.098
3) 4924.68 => 1.902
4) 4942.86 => 2.343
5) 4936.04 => 2.003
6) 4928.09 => 1.878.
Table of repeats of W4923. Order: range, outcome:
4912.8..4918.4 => 2.19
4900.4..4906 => 1.99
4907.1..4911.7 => 1.83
